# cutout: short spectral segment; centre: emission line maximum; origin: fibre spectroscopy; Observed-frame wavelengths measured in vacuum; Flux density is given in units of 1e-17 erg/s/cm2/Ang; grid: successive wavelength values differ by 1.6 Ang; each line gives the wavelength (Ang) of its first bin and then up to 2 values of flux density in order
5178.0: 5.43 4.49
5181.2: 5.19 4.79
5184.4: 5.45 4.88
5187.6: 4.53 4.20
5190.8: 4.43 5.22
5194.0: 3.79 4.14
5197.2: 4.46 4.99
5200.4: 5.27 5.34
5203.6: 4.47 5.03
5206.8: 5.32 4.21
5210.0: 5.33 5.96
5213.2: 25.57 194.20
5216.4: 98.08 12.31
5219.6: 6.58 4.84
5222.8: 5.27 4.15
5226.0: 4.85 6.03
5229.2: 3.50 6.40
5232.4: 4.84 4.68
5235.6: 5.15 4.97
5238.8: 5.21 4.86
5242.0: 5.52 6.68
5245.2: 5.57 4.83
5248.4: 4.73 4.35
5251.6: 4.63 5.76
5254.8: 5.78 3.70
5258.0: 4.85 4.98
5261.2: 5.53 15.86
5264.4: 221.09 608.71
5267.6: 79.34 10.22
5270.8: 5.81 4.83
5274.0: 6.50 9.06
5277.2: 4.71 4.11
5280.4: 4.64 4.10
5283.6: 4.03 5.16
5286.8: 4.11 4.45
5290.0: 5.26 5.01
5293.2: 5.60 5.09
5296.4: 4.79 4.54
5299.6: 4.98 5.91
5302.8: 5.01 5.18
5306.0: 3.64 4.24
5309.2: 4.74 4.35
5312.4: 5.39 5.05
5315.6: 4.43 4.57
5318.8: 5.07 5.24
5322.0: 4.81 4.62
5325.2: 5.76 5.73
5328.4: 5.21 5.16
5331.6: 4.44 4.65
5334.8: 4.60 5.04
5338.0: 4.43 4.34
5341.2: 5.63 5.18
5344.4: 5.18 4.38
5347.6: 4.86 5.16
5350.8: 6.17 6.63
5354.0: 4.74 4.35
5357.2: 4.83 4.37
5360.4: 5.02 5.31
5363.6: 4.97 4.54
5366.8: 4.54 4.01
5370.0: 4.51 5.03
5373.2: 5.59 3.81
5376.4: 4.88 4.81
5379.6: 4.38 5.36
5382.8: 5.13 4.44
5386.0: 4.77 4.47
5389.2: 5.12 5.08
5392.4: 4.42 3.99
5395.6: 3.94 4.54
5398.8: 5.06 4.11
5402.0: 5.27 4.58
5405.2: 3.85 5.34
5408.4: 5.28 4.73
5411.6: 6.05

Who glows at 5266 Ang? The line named [O III]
